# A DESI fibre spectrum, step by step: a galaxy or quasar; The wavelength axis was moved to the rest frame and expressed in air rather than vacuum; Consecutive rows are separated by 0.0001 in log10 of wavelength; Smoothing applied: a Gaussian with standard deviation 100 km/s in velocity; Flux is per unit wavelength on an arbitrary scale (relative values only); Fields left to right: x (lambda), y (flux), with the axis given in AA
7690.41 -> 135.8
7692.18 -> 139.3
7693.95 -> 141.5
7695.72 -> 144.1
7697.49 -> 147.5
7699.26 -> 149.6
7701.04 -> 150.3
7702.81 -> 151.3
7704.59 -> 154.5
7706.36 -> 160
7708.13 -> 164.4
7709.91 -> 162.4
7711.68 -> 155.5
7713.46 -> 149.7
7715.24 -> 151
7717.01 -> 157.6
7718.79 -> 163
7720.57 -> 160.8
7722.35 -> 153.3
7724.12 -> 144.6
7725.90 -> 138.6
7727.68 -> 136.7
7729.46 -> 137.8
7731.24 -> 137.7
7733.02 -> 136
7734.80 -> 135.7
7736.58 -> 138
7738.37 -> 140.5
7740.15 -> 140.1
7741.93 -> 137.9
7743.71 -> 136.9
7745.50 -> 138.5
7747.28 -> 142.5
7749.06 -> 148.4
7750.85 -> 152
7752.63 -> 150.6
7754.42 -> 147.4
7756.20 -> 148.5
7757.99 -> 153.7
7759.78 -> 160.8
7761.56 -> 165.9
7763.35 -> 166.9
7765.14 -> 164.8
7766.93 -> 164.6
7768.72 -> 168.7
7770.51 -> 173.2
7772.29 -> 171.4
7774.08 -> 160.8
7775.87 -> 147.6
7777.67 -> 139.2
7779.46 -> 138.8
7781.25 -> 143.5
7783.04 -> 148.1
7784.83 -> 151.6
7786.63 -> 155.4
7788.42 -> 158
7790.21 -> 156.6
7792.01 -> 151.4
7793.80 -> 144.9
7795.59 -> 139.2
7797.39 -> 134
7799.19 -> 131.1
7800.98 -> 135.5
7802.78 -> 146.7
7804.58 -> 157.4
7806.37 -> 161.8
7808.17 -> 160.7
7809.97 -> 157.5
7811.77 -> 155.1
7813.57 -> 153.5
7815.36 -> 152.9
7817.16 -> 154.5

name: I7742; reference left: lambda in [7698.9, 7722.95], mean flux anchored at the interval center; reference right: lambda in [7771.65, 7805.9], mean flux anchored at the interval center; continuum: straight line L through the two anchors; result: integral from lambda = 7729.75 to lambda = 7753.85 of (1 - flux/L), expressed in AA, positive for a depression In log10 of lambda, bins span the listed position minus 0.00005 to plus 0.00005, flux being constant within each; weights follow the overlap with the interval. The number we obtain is 1.8 AA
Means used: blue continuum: 156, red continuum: 148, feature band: 141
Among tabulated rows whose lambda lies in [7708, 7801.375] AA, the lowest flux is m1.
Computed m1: 131.1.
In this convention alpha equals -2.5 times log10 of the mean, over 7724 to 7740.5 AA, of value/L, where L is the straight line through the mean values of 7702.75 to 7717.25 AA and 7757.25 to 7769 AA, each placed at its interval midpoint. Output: 0.16 mag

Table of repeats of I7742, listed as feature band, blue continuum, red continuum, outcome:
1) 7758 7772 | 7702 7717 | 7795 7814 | -1.3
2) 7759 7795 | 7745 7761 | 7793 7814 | -1.8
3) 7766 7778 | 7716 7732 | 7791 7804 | -1.5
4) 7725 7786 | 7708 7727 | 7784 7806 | 0.7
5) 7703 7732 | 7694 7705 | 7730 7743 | -1.7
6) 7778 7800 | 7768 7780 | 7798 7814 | 1.2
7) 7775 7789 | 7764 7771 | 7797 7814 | 1.1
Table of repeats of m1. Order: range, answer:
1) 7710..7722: 149.7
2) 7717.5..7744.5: 135.7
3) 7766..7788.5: 138.8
